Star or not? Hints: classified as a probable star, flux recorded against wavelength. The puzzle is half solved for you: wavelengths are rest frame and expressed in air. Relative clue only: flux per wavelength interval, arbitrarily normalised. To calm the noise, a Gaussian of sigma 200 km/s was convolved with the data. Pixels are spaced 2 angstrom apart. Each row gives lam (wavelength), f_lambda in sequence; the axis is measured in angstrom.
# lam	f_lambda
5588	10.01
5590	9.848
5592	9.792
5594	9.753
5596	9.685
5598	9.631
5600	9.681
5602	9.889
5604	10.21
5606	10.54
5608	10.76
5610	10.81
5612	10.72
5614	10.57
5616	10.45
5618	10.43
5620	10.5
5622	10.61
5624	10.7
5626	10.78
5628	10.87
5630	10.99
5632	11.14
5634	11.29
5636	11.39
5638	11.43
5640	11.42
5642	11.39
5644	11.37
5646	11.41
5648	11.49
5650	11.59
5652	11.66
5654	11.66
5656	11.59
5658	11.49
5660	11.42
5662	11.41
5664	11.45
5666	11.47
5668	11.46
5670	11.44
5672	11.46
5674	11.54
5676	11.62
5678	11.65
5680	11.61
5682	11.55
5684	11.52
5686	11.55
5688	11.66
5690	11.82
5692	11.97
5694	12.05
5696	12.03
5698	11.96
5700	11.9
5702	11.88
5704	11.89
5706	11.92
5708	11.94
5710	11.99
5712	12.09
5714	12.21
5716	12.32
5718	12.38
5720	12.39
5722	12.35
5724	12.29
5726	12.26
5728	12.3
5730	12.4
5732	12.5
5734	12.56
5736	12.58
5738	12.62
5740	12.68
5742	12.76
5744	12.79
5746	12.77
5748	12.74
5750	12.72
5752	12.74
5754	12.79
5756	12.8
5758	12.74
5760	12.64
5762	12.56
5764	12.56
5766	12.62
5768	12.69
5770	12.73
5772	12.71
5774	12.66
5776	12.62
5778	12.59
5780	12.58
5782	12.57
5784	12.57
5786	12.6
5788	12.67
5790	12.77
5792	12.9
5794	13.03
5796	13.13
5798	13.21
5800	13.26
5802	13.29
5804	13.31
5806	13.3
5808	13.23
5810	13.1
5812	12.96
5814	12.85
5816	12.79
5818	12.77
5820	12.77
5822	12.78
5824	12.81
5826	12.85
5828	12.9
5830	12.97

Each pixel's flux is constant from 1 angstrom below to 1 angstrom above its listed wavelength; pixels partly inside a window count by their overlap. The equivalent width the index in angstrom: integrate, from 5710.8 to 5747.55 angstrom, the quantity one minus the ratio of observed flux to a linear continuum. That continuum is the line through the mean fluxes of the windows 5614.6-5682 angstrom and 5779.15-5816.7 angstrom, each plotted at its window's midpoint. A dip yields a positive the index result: -0.8 angstrom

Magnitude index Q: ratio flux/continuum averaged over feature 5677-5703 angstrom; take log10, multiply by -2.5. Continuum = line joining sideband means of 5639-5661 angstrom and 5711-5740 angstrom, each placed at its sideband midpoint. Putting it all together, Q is 0.02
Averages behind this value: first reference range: 11.5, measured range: 11.8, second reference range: 12.4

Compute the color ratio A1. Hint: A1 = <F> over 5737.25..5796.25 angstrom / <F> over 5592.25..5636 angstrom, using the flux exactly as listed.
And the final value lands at 1.2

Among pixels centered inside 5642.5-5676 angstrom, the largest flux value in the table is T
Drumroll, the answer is 11.66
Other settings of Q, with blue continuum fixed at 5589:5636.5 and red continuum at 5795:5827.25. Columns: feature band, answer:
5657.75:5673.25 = -0.030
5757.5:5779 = -0.015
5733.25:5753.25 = -0.049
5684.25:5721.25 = -0.034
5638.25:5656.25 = -0.059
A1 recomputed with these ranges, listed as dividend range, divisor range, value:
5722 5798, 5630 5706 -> 1.09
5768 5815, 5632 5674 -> 1.13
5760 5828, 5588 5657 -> 1.19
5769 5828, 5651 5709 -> 1.10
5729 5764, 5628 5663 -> 1.11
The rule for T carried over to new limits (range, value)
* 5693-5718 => 12.38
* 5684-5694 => 12.05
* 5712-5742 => 12.76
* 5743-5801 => 13.26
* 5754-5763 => 12.8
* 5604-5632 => 11.14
